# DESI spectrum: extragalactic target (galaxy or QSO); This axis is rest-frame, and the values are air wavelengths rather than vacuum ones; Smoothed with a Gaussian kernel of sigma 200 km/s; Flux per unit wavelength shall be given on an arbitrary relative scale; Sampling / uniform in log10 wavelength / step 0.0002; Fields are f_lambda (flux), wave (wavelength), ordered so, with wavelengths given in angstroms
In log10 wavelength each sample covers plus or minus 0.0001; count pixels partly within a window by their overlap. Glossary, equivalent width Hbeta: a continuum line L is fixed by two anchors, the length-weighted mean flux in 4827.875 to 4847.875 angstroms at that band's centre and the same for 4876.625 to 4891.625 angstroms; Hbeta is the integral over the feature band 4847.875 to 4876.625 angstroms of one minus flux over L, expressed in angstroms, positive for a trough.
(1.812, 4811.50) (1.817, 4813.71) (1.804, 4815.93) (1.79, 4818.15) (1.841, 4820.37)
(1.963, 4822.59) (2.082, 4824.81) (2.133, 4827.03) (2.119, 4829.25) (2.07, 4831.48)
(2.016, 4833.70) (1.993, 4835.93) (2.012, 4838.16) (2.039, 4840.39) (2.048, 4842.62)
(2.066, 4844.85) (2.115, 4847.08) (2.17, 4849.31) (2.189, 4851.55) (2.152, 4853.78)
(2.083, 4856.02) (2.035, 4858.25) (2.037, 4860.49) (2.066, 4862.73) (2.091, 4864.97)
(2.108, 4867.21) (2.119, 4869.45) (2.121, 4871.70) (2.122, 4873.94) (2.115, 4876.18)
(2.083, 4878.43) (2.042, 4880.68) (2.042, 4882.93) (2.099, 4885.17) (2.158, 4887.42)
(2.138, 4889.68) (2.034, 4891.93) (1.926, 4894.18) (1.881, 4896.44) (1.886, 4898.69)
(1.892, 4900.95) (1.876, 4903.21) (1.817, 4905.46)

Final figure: -0.5 angstroms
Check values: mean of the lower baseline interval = 2.05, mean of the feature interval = 2.11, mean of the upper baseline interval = 2.09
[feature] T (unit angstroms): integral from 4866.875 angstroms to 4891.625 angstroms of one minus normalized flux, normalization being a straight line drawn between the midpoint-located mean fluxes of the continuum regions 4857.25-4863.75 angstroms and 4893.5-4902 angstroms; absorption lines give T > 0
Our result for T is -1.68 angstroms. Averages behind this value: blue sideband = 2.04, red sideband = 1.89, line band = 2.1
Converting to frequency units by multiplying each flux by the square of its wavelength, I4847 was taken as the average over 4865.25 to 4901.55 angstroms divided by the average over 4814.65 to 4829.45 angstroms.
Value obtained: 1.08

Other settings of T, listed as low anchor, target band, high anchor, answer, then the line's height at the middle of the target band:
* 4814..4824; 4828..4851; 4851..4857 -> -0.6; 2.02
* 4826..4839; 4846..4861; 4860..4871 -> -0.3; 2.08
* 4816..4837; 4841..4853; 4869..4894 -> -0.5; 2.03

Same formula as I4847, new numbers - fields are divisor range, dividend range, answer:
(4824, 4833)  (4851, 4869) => 1.01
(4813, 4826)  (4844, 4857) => 1.14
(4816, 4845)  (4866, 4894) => 1.07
